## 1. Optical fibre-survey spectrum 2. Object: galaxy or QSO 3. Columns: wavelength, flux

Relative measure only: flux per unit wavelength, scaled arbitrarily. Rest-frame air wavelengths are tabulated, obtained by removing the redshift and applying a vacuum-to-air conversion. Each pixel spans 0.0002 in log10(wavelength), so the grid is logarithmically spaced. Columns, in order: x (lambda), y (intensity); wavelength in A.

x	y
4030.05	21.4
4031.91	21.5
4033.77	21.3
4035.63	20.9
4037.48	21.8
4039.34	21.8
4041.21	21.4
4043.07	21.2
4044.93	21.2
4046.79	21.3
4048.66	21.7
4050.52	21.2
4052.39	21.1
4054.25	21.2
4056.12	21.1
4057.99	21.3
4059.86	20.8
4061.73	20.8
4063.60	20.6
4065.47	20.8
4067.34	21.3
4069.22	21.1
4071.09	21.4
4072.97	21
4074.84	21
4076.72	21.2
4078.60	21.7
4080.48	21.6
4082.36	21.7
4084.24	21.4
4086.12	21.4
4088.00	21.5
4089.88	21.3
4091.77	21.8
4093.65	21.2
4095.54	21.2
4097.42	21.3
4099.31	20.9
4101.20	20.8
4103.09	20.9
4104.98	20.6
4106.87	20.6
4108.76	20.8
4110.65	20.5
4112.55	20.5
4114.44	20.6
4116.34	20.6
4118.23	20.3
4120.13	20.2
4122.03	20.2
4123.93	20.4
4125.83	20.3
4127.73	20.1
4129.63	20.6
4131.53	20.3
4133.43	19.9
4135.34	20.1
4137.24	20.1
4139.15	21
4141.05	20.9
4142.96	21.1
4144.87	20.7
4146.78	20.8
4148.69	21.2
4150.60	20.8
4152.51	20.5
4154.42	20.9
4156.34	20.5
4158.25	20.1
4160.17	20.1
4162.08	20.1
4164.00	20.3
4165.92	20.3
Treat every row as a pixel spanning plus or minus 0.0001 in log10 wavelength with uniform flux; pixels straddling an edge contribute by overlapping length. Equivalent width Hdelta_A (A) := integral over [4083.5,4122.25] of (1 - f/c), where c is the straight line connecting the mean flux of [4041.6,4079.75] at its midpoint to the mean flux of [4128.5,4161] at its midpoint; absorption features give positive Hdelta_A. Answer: -0.1 A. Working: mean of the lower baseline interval 21.2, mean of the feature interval 20.9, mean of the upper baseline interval 20.6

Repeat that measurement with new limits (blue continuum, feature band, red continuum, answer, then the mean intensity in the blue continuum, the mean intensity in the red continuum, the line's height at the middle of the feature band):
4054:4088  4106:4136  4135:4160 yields 0.7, 21.2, 20.7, 20.8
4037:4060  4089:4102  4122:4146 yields -0.2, 21.3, 20.5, 20.8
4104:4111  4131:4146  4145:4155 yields 0.2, 20.7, 20.8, 20.8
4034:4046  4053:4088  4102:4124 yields -0.3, 21.4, 20.5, 21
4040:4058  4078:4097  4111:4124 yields -0.6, 21.3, 20.4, 20.8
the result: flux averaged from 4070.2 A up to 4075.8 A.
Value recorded 21.1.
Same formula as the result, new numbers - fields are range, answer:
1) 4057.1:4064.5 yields 20.9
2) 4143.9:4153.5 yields 20.8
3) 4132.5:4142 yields 20.4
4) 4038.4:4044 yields 21.4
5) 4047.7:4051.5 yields 21.4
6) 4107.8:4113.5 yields 20.6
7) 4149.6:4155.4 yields 20.7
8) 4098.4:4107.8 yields 20.8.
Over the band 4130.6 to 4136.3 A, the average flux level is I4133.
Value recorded 20.1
